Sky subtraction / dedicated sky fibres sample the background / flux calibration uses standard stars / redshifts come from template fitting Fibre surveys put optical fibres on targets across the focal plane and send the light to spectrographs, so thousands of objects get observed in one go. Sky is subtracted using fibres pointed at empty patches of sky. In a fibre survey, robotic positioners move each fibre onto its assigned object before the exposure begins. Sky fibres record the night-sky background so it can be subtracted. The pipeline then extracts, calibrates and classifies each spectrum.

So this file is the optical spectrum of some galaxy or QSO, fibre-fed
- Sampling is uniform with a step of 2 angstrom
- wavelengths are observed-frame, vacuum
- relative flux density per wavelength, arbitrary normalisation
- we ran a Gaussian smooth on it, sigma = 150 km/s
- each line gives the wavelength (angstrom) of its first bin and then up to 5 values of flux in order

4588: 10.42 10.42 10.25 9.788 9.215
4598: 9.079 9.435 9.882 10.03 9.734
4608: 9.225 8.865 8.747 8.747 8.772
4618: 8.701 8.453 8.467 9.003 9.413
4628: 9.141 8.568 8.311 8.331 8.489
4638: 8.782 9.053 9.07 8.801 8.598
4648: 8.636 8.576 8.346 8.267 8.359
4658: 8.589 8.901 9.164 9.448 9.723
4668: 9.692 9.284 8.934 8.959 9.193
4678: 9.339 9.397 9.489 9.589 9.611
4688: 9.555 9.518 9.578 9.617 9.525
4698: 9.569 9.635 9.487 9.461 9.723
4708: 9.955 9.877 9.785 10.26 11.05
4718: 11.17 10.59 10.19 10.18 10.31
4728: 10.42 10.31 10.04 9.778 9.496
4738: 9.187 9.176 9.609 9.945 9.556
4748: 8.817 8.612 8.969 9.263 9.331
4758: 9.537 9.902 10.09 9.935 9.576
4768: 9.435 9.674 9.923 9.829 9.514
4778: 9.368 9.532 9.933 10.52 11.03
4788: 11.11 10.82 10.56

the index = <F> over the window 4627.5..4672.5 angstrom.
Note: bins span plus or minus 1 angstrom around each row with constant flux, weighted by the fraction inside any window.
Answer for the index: 8.82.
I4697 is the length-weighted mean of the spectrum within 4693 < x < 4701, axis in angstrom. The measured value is 9.59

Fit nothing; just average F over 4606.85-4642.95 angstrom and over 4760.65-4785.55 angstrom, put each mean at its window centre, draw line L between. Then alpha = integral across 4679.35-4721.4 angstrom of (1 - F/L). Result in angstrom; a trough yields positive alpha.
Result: -2.4 angstrom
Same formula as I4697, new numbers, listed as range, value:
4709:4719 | 10.4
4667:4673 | 9.3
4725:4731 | 10.3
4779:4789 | 10.4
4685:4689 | 9.58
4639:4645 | 8.97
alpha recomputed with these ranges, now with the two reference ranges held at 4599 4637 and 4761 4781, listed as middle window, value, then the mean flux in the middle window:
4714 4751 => -1.64 angstrom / 9.92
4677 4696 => -0.48 angstrom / 9.52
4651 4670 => 0.43 angstrom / 8.96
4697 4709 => -0.35 angstrom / 9.64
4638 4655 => 0.79 angstrom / 8.68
